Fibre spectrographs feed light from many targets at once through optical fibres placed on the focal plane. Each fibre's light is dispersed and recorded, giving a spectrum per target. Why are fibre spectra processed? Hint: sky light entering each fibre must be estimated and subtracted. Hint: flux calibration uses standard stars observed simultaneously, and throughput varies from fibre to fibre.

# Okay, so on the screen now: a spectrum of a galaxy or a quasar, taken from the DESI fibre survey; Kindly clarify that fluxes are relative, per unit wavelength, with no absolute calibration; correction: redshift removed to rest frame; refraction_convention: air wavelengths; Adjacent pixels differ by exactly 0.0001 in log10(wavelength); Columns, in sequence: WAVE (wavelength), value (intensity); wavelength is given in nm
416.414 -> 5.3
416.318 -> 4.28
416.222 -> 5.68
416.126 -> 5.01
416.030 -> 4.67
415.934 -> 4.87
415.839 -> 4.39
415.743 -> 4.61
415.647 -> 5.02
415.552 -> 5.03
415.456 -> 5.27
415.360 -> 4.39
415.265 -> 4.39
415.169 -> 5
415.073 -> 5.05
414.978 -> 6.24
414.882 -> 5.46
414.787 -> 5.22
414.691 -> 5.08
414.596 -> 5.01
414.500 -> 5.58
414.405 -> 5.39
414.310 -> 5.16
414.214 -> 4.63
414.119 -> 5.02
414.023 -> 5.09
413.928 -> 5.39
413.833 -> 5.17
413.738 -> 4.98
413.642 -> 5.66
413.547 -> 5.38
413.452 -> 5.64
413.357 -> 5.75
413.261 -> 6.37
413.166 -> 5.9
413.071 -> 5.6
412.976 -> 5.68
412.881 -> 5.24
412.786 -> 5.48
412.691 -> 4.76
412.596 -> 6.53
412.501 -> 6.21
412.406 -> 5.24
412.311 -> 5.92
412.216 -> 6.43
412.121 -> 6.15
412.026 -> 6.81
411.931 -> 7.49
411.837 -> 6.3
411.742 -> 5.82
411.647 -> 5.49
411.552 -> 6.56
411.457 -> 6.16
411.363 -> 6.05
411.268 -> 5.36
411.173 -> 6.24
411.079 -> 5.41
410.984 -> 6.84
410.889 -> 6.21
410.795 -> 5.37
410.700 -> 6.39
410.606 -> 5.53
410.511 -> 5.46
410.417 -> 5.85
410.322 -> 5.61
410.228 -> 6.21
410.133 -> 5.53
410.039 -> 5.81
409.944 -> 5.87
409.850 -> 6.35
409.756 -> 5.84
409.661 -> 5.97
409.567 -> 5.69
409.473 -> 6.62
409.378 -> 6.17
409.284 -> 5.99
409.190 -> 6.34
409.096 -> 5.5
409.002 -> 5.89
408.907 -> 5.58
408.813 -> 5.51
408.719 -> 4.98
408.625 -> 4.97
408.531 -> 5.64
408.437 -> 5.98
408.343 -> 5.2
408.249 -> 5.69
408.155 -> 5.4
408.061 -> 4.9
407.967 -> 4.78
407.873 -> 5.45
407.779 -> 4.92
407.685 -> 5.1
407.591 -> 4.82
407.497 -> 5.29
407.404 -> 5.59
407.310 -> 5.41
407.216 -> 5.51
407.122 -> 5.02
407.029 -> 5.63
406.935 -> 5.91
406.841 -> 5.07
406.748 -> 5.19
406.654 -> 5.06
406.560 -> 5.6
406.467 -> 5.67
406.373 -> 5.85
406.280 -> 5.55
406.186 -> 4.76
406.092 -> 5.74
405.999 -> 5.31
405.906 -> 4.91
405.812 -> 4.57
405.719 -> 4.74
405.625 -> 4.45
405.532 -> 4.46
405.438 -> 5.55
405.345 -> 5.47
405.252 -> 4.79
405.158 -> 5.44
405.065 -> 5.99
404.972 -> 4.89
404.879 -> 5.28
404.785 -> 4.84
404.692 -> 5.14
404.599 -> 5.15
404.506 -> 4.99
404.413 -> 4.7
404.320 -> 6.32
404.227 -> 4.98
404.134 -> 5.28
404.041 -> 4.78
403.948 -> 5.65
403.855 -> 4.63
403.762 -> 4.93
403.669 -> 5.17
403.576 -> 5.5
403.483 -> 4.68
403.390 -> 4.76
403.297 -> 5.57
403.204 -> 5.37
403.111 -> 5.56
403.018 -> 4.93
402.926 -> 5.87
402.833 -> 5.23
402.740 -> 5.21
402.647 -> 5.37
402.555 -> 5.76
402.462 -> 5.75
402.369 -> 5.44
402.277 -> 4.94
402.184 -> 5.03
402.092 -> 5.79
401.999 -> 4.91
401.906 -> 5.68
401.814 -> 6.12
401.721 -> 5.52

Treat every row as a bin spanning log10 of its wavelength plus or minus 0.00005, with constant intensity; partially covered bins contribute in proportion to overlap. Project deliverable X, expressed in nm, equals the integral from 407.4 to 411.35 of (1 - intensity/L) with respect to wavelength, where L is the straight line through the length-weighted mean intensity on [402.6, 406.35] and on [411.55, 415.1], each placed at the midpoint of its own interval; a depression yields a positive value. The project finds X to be -0.17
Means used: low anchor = 5.17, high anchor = 5.65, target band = 5.67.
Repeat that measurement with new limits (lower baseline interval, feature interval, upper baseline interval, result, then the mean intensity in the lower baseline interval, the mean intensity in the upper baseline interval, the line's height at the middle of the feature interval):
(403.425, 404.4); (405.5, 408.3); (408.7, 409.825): 0.17 nm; 5.17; 5.87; 5.56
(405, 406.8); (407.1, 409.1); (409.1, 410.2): 0.12 nm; 5.21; 6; 5.67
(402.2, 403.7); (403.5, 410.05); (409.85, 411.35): 0.27 nm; 5.31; 5.87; 5.59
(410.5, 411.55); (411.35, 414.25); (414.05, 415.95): -0.11 nm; 5.96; 5.04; 5.55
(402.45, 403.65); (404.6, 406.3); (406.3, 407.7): 0.09 nm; 5.33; 5.39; 5.37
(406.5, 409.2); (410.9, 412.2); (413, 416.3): -0.23 nm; 5.37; 5.2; 5.28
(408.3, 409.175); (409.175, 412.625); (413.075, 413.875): -0.31 nm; 5.51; 5.61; 5.55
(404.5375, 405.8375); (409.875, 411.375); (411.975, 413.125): -0.06 nm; 5.06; 5.84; 5.64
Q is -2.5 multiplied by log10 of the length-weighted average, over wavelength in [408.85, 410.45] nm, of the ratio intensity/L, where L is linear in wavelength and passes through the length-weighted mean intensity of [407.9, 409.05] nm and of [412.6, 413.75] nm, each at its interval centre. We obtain -0.09 mag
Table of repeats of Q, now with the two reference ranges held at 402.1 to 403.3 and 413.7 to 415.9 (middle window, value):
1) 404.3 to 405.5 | 0.02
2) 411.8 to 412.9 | -0.18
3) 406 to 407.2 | -0.03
